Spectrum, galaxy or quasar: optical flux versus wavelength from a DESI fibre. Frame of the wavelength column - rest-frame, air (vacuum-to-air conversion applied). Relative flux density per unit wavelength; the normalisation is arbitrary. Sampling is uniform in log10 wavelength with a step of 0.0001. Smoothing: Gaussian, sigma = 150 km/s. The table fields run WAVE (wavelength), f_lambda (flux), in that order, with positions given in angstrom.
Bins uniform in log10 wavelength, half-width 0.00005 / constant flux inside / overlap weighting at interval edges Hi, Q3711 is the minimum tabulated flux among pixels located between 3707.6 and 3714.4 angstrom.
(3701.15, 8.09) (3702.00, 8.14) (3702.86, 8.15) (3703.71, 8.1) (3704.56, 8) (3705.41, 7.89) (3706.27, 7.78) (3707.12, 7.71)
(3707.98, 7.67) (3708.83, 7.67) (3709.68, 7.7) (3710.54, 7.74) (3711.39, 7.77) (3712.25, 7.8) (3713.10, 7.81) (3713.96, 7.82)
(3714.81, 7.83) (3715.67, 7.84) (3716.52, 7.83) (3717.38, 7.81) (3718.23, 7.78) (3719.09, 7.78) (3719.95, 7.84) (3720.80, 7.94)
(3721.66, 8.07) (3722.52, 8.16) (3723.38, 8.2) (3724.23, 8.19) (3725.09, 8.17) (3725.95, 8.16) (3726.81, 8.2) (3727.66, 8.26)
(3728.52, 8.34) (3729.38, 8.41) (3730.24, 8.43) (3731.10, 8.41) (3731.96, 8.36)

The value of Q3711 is 7.67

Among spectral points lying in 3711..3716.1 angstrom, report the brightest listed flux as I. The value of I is 7.84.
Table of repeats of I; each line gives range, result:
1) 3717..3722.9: 8.16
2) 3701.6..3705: 8.15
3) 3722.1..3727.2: 8.2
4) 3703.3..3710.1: 8.1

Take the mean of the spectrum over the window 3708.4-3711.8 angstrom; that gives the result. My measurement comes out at 7.73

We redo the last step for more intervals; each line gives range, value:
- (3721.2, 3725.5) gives 8.15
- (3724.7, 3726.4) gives 8.15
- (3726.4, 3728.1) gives 8.26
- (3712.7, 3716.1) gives 7.83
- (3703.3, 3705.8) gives 8.02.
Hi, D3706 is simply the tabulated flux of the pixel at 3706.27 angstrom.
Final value 7.78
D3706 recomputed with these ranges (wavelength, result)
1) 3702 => 8.14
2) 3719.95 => 7.84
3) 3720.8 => 7.94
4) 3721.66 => 8.07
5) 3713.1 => 7.81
